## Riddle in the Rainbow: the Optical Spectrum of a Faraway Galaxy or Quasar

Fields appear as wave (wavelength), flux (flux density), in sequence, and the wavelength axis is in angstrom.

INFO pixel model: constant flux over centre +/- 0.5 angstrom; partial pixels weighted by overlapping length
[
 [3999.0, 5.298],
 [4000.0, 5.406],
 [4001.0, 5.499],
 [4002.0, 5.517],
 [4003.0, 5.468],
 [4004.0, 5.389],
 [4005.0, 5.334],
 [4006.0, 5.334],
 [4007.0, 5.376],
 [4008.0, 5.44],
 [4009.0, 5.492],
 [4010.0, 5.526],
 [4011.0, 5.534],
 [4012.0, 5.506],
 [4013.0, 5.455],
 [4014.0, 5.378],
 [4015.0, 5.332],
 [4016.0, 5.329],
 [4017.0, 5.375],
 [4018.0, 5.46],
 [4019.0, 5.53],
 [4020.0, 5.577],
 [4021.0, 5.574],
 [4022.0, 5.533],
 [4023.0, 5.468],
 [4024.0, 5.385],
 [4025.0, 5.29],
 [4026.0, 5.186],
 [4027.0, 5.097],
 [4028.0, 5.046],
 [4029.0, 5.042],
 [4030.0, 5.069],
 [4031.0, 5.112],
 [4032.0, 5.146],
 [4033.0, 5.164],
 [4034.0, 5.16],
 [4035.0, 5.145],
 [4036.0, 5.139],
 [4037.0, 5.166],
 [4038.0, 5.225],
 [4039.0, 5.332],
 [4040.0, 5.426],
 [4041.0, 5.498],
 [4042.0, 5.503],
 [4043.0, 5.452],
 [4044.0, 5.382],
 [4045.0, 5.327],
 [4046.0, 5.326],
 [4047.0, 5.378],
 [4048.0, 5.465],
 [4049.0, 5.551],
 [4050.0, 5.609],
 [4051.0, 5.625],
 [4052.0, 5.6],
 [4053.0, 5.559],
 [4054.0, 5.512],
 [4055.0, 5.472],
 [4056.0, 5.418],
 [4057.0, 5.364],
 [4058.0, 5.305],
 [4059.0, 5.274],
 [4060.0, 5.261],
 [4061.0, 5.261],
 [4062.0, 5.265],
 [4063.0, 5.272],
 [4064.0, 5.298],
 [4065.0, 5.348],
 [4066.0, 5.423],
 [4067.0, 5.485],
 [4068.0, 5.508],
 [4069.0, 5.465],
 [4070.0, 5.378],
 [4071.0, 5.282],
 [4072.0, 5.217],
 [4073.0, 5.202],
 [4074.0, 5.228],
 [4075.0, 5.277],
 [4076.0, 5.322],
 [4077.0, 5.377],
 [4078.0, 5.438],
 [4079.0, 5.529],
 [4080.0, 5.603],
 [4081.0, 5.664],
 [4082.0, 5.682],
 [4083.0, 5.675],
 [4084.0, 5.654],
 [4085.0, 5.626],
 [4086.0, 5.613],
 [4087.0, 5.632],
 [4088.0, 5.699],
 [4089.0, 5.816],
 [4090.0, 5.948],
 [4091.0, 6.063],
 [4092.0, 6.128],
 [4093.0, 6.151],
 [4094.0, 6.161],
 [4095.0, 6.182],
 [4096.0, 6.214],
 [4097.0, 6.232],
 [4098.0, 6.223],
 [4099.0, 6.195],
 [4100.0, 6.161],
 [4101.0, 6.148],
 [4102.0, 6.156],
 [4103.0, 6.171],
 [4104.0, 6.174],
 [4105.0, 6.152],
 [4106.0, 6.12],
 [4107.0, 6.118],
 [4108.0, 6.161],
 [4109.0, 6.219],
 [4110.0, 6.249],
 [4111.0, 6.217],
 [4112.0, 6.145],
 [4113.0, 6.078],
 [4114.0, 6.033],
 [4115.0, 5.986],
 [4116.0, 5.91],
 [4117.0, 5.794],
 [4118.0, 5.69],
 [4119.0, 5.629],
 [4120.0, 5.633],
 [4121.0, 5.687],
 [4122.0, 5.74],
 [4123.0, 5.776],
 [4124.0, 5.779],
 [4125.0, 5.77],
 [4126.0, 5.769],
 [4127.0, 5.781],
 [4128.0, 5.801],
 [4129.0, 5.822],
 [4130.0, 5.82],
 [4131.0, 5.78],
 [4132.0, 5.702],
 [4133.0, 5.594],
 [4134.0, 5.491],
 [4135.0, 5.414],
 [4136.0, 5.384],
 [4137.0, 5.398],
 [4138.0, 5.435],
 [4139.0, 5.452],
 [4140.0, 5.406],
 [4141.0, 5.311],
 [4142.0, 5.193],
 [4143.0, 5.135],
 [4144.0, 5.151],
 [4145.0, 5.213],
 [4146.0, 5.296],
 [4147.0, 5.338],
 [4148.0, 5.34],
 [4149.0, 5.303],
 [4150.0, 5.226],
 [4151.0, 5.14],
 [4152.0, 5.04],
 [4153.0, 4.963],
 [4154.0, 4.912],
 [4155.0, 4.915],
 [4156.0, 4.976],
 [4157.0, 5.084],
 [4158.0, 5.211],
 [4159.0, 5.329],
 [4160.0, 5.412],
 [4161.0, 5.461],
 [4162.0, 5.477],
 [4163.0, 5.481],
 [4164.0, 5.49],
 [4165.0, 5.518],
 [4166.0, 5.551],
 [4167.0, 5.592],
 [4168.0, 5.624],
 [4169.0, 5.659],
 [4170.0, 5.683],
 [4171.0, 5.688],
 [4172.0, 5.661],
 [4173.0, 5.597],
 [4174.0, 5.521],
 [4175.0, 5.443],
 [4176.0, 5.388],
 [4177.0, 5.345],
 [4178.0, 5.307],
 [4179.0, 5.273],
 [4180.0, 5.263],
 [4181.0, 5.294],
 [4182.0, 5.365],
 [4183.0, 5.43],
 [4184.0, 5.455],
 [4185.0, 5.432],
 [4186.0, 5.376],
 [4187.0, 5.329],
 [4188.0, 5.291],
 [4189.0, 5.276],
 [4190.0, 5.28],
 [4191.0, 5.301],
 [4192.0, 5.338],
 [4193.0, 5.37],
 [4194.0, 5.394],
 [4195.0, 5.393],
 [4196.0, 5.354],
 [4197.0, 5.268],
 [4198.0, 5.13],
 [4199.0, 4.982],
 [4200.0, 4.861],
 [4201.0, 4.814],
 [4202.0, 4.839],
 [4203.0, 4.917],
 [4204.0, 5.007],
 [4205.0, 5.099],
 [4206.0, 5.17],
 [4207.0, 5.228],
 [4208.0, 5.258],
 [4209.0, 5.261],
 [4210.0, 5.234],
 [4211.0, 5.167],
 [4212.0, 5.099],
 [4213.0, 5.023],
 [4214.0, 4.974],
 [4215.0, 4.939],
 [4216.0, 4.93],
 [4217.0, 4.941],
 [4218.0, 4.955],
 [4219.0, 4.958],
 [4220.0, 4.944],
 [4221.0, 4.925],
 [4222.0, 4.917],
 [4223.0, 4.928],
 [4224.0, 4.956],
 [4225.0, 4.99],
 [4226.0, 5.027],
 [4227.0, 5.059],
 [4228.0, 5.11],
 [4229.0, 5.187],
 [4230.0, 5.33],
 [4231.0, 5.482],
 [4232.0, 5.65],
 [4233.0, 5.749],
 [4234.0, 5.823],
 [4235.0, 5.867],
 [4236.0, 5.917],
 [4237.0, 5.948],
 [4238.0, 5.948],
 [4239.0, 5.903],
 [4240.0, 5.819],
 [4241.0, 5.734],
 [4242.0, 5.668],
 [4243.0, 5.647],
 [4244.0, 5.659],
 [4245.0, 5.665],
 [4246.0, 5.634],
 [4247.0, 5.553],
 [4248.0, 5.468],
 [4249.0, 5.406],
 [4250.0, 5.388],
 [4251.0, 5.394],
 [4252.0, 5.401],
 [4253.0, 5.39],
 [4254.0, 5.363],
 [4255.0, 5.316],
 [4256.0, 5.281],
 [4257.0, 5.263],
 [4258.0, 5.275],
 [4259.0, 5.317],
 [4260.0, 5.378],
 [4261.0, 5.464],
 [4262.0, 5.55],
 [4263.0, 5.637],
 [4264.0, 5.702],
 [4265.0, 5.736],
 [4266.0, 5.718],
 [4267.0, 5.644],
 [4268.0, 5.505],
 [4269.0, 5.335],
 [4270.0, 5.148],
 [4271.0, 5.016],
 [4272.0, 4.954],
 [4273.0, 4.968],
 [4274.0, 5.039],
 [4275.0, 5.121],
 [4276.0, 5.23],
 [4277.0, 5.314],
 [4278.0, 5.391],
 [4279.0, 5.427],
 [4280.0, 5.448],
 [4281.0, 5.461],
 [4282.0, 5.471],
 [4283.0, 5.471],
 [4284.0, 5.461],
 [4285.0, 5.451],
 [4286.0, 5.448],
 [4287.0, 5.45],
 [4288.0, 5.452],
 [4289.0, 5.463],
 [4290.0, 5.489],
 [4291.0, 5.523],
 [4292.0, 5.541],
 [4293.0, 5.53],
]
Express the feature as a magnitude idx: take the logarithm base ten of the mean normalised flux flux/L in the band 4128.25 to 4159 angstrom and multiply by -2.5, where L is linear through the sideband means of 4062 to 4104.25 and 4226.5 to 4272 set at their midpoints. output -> 0.063 mag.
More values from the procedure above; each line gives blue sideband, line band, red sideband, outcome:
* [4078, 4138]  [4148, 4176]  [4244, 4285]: 0.07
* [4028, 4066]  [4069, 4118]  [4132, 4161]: -0.11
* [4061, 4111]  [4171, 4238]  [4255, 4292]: 0.05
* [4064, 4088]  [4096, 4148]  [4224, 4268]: -0.06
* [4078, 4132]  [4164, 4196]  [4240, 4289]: 0.05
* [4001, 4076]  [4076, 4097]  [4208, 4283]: -0.08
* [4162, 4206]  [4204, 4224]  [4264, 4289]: 0.06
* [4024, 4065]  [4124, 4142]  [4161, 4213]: -0.05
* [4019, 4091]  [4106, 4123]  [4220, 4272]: -0.10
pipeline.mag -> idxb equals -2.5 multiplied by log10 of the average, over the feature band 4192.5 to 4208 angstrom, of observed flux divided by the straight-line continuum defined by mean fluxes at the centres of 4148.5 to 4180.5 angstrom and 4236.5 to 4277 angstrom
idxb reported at 0.06 mag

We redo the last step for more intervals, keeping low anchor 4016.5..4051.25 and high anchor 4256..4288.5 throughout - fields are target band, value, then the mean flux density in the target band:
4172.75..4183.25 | -0.003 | 5.38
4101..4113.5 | -0.154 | 6.16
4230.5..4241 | -0.084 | 5.81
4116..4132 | -0.079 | 5.75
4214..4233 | 0.060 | 5.08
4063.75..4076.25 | 0.000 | 5.34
